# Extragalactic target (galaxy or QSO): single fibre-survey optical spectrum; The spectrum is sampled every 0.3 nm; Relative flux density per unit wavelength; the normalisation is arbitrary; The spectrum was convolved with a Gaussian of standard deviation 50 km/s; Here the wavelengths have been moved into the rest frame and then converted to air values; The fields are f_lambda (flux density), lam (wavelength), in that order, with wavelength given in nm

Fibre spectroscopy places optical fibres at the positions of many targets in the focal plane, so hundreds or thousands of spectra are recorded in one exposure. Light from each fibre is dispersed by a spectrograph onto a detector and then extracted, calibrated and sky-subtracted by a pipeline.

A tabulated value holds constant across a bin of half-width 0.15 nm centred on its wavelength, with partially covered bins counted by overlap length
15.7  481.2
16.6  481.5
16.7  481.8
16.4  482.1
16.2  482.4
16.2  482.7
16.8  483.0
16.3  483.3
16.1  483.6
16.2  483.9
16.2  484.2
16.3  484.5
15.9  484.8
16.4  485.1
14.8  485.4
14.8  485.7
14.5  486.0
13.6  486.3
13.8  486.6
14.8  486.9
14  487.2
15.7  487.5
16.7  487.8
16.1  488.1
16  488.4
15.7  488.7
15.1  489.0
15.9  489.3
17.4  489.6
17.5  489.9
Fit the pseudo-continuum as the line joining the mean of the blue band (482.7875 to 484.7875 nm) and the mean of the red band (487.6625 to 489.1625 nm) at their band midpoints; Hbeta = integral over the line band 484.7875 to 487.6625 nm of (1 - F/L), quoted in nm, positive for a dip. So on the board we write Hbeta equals 0.23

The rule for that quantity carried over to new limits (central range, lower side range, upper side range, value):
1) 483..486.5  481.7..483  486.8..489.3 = 0.10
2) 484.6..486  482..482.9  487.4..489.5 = 0.06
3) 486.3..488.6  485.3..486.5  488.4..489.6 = -0.01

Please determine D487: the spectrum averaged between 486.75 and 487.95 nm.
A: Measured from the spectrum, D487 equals 15.3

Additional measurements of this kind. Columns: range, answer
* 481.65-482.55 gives 16.4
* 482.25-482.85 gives 16.2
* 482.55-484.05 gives 16.3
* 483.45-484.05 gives 16.2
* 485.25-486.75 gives 14.3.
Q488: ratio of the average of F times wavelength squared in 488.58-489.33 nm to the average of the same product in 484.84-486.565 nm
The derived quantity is 1.1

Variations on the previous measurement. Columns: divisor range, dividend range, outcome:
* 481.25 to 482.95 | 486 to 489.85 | 0.96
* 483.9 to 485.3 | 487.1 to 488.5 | 0.99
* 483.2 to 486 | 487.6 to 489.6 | 1.03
